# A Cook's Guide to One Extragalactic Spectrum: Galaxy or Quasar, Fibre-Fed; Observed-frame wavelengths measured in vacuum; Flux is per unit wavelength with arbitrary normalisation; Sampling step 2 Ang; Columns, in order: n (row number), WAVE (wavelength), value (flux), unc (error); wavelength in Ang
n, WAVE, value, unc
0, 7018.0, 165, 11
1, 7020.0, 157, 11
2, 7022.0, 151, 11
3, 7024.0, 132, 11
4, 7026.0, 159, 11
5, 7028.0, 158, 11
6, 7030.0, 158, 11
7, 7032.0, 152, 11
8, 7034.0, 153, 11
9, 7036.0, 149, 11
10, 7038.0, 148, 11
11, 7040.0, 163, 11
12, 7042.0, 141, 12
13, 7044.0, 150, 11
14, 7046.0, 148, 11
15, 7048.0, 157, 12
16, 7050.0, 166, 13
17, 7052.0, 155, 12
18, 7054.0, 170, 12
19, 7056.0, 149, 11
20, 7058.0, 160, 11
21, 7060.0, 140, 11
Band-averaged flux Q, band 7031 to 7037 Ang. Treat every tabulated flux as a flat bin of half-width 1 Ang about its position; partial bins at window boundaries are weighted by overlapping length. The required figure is 151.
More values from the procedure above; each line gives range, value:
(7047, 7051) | 162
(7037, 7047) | 150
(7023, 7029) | 150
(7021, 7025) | 142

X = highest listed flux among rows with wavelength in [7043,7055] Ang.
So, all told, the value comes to 170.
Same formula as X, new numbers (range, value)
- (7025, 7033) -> 159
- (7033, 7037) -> 153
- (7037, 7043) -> 163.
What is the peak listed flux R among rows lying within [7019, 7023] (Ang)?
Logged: 157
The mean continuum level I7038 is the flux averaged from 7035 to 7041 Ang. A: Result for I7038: 153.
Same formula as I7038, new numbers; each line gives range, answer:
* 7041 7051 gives 152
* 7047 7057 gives 159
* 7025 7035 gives 156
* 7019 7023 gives 154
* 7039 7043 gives 152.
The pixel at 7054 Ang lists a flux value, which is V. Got 170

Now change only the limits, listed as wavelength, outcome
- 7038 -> 148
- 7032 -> 152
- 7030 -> 158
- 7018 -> 165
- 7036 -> 149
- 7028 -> 158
